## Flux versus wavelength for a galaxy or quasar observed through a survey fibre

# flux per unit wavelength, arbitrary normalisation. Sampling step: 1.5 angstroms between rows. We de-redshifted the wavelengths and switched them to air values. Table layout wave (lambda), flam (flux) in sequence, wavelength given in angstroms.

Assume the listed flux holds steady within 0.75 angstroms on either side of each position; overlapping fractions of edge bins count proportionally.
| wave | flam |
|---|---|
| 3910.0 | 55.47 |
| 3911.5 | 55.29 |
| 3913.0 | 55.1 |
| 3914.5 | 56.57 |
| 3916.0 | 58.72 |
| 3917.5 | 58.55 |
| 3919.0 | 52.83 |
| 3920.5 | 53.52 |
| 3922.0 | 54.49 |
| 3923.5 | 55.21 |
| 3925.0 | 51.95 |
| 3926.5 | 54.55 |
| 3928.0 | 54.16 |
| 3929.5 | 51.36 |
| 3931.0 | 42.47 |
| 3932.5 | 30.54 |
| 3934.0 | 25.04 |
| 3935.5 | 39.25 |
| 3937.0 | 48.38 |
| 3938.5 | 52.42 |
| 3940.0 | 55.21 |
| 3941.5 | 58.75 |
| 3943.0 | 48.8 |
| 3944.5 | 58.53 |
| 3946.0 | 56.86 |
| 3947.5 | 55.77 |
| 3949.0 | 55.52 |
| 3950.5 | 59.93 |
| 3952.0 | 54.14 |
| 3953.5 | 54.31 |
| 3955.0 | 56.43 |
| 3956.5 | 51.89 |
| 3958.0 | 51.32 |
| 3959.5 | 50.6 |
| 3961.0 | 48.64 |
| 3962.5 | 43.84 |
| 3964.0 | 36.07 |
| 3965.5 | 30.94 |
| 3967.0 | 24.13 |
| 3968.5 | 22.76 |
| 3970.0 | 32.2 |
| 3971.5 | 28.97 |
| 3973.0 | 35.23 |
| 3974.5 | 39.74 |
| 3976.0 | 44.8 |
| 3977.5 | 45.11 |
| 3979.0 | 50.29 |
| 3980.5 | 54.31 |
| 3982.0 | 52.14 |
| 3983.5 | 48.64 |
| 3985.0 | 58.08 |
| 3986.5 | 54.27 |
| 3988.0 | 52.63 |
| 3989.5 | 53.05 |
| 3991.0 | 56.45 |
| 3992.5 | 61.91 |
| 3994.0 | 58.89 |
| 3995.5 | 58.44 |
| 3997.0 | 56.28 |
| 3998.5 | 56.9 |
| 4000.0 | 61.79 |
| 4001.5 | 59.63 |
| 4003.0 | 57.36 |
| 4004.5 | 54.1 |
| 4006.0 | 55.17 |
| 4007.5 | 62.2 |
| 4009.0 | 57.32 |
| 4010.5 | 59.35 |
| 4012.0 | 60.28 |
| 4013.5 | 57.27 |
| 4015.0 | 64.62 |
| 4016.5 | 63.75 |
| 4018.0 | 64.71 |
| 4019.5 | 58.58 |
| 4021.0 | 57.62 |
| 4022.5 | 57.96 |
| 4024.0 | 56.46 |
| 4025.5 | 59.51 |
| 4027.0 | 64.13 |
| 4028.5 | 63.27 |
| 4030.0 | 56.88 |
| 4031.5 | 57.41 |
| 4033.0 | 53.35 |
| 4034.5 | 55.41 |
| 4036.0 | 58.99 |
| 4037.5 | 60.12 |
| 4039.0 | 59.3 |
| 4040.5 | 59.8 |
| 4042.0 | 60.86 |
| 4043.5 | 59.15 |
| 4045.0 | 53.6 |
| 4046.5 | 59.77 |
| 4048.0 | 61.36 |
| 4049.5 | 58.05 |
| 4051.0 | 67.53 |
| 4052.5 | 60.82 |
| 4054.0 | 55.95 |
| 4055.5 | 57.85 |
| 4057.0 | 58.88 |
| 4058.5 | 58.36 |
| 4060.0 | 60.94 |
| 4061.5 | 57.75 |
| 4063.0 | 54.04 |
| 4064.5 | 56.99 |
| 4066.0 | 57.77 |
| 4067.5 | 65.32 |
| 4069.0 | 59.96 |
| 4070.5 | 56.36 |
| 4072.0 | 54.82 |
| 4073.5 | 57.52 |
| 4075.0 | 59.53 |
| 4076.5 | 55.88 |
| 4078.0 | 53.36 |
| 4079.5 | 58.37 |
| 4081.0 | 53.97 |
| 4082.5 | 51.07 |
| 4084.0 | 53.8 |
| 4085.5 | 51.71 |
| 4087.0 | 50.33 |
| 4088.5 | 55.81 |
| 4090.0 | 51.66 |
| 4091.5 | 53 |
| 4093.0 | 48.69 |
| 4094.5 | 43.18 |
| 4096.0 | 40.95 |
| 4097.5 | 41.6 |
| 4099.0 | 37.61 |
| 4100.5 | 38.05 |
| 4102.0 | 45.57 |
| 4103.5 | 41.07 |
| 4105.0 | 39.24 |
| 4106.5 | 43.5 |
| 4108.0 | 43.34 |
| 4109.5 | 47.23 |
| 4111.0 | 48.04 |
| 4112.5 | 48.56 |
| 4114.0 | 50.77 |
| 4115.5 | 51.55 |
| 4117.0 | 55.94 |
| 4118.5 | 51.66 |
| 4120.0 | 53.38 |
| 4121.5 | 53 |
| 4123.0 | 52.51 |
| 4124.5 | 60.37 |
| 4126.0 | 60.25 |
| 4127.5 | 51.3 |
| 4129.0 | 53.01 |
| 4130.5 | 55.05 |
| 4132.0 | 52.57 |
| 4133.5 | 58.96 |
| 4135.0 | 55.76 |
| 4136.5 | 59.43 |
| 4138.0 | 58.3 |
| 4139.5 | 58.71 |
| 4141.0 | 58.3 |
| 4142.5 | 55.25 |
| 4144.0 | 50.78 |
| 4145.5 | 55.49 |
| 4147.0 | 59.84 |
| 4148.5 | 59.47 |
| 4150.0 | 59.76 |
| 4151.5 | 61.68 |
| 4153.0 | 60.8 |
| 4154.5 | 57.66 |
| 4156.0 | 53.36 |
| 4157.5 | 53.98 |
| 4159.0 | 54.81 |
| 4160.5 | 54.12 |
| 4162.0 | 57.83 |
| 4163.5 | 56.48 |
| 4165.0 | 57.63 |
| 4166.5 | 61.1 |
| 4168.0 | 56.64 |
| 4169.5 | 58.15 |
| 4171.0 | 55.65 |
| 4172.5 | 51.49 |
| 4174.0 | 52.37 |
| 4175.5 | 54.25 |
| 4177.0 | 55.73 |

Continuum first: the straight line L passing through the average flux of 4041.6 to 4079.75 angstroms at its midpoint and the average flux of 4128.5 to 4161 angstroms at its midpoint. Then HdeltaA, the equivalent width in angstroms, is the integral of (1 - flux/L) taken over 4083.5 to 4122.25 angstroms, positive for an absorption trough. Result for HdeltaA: 6.71 angstroms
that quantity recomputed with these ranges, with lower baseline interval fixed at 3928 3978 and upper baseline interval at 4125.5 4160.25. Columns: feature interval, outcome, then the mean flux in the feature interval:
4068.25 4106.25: 2.3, 50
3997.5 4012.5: -3.1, 58.3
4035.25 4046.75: -1.9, 58.9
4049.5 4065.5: -2.3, 58.9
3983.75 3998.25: -2.7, 56.4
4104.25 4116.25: 1.8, 46.5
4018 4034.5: -3.0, 58.7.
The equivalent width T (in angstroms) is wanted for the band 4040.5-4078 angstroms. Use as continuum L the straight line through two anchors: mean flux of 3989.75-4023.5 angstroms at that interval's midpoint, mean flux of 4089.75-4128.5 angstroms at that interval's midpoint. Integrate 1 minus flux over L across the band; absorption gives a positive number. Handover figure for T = -3.7 angstroms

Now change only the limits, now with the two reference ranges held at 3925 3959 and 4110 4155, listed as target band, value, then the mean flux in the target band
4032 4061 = -3.0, 58.9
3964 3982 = 4.8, 37.7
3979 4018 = -3.9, 57.4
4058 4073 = -1.2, 58.2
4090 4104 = 2.8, 43.8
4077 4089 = 0.2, 53.6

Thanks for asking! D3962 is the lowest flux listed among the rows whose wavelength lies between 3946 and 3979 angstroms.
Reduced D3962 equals 22.76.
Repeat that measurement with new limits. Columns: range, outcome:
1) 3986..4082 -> 52.63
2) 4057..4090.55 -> 50.33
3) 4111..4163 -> 48.04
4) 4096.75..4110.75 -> 37.61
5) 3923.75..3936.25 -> 25.04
